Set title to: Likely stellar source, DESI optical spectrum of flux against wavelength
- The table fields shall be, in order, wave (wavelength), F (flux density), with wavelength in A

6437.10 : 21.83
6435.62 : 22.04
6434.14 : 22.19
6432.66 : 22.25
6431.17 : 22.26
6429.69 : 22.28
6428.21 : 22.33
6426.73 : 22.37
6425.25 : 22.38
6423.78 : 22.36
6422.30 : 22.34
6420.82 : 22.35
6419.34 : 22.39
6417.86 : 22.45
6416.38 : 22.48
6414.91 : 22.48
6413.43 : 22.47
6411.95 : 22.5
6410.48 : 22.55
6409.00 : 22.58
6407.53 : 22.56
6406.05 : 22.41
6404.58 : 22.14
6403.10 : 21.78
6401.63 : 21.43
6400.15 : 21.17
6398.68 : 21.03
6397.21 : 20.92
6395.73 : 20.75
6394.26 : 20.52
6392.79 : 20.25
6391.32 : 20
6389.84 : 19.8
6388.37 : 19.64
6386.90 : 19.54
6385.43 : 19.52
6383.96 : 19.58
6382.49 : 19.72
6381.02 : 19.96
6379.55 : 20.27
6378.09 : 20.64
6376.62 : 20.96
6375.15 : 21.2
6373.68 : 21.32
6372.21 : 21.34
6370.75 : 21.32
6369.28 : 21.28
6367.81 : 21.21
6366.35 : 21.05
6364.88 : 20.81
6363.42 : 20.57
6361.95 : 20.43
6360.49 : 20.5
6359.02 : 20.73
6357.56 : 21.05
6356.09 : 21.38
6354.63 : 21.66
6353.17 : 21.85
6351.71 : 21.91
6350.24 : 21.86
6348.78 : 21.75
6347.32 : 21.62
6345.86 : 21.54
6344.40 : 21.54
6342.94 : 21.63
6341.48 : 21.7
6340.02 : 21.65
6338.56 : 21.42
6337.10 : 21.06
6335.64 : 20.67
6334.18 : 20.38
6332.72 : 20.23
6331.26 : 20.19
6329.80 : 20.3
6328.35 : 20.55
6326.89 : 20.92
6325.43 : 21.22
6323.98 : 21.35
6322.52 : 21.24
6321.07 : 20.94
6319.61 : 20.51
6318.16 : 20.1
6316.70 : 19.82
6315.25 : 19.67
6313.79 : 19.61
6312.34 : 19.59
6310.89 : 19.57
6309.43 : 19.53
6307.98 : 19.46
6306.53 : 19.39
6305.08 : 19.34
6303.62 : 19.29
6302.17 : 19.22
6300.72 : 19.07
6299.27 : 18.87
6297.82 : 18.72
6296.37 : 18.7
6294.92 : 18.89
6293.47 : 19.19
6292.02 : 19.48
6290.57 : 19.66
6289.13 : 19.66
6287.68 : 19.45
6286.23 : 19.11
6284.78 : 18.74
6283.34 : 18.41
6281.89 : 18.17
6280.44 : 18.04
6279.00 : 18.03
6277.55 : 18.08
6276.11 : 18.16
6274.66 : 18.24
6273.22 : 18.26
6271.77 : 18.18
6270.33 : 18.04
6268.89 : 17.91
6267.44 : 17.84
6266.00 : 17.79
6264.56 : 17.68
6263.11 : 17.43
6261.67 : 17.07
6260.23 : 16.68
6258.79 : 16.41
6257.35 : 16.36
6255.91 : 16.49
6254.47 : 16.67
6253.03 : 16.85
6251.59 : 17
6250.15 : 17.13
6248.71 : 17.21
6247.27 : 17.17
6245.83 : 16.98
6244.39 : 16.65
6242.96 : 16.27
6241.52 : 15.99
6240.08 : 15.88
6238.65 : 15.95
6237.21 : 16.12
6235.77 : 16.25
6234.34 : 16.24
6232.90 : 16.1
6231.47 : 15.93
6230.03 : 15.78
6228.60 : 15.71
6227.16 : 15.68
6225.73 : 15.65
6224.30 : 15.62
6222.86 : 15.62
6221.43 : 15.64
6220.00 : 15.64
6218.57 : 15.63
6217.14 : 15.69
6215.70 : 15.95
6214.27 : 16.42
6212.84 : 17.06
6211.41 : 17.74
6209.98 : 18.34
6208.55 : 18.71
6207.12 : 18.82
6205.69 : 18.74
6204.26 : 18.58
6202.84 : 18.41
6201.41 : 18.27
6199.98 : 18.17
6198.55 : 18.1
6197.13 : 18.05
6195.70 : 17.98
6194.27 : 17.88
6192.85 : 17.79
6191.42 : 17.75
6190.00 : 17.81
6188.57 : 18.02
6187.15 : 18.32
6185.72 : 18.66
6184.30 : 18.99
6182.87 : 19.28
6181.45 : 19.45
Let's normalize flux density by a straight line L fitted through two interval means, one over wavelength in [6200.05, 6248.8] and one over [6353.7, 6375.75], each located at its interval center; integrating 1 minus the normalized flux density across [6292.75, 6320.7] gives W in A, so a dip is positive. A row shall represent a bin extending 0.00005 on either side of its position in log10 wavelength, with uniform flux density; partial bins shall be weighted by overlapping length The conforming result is -0.2 A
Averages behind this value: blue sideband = 16.7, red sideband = 21.1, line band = 19.4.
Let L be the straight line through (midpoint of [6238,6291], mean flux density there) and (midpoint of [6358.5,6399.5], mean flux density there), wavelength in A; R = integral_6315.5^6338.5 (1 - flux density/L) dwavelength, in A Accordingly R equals -1.7 A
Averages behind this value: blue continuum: 17.6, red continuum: 20.5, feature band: 20.6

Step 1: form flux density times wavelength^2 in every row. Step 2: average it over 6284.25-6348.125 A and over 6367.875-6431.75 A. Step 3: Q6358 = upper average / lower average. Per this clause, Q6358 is 1.1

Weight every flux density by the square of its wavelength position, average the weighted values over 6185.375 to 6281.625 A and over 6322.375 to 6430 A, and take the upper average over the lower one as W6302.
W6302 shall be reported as 1.3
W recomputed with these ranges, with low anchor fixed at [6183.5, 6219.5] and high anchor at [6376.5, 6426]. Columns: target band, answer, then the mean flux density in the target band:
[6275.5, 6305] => 0.8 A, 18.9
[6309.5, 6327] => -0.4 A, 20.3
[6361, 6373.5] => -0.2 A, 21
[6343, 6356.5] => -0.8 A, 21.7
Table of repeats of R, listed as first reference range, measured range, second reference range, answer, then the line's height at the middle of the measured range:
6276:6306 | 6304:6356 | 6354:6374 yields -1.8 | 20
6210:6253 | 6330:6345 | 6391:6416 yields -1.1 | 19.6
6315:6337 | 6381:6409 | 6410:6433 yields 1.5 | 21.9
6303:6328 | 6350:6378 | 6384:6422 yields -0.5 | 20.8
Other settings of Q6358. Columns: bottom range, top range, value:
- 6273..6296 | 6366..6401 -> 1.13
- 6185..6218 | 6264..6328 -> 1.11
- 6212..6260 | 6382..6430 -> 1.40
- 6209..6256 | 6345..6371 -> 1.35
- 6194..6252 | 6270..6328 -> 1.18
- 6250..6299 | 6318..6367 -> 1.19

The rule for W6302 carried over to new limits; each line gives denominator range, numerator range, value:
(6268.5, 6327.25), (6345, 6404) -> 1.11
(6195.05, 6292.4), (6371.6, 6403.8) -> 1.24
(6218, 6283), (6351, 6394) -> 1.28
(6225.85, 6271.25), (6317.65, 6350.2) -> 1.30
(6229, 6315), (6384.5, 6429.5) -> 1.26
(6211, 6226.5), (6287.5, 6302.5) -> 1.23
